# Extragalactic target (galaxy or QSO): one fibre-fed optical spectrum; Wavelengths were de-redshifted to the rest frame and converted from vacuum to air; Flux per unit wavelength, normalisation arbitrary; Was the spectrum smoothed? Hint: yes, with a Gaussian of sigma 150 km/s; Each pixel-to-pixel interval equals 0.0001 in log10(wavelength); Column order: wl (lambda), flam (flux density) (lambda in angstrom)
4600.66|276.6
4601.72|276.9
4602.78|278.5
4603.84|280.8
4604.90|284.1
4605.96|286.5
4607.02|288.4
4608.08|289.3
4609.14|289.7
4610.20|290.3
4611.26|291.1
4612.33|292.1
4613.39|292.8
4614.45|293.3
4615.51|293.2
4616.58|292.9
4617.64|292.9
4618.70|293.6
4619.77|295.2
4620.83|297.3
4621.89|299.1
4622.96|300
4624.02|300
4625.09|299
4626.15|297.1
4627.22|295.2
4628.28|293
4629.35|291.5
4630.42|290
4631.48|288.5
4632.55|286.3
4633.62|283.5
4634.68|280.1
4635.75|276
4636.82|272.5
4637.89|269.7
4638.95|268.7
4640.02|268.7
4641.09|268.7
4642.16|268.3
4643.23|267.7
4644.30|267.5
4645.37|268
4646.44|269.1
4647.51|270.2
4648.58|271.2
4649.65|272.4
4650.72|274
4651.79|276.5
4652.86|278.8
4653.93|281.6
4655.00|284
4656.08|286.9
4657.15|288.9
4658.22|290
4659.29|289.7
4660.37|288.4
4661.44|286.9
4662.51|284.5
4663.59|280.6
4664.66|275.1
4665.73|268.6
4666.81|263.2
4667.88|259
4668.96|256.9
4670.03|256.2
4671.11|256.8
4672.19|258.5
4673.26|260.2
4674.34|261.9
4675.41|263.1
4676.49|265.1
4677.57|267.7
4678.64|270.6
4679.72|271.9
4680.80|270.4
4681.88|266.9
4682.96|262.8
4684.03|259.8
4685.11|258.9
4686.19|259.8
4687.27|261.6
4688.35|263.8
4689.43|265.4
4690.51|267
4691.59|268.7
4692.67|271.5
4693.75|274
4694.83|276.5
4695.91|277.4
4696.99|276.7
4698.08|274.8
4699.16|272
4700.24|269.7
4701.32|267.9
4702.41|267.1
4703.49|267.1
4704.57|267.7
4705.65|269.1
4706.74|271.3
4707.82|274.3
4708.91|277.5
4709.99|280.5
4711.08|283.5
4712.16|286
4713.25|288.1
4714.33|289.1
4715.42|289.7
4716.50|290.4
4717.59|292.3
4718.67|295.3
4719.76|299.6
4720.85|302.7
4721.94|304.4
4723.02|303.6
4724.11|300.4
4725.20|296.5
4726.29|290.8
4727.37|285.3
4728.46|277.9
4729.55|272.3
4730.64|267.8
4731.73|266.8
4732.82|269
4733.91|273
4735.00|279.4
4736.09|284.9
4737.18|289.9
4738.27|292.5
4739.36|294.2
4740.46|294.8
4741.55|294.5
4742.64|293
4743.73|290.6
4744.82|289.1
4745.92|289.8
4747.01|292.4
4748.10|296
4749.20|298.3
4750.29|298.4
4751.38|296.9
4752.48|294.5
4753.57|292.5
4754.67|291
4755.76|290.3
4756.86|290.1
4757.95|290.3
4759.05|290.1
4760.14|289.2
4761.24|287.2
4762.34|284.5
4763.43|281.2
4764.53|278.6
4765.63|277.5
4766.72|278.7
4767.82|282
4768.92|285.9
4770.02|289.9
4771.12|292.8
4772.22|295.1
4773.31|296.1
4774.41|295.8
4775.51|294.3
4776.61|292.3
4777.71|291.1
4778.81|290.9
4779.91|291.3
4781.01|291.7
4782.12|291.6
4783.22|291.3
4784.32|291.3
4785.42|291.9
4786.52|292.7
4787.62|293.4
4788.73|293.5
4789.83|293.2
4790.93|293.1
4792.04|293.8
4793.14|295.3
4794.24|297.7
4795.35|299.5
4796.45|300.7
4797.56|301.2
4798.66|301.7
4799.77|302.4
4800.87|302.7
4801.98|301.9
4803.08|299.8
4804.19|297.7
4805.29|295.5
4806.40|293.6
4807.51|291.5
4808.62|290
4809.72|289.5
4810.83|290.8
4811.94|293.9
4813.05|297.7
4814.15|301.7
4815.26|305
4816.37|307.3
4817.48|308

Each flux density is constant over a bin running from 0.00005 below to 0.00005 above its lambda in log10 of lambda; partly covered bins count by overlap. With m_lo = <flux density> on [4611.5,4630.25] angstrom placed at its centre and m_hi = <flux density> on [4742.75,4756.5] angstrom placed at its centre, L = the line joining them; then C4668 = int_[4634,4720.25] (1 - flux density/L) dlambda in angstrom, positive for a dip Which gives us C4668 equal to 6.1 angstrom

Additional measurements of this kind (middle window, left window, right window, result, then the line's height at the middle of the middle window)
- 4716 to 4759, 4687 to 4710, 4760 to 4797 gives -1.5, 281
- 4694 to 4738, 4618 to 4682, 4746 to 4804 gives 0.6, 286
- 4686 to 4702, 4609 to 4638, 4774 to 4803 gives 1.2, 293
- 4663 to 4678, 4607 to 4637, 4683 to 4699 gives 0.6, 275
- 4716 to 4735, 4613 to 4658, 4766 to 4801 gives 0.1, 290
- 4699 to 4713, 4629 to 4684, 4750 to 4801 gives 0.4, 281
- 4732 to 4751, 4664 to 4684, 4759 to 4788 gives -0.5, 281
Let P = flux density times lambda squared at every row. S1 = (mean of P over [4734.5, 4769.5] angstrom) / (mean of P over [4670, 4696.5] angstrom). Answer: 1.1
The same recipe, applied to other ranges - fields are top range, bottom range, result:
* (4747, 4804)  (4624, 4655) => 1.11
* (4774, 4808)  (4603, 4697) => 1.13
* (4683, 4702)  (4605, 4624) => 0.95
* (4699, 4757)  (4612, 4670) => 1.05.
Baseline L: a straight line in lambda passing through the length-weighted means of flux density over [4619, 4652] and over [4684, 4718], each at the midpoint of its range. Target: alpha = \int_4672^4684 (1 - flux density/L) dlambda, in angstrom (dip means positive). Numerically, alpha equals 0.49 angstrom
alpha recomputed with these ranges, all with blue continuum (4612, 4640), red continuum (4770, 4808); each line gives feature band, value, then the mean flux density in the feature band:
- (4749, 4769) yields 0.4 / 288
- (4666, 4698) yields 2.9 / 265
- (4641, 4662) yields 0.9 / 278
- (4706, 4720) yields 0.3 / 285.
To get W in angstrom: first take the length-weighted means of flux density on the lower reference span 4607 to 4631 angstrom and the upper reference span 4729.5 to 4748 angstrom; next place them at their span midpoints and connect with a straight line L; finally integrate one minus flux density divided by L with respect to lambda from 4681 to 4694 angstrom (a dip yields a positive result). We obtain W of 1.1 angstrom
